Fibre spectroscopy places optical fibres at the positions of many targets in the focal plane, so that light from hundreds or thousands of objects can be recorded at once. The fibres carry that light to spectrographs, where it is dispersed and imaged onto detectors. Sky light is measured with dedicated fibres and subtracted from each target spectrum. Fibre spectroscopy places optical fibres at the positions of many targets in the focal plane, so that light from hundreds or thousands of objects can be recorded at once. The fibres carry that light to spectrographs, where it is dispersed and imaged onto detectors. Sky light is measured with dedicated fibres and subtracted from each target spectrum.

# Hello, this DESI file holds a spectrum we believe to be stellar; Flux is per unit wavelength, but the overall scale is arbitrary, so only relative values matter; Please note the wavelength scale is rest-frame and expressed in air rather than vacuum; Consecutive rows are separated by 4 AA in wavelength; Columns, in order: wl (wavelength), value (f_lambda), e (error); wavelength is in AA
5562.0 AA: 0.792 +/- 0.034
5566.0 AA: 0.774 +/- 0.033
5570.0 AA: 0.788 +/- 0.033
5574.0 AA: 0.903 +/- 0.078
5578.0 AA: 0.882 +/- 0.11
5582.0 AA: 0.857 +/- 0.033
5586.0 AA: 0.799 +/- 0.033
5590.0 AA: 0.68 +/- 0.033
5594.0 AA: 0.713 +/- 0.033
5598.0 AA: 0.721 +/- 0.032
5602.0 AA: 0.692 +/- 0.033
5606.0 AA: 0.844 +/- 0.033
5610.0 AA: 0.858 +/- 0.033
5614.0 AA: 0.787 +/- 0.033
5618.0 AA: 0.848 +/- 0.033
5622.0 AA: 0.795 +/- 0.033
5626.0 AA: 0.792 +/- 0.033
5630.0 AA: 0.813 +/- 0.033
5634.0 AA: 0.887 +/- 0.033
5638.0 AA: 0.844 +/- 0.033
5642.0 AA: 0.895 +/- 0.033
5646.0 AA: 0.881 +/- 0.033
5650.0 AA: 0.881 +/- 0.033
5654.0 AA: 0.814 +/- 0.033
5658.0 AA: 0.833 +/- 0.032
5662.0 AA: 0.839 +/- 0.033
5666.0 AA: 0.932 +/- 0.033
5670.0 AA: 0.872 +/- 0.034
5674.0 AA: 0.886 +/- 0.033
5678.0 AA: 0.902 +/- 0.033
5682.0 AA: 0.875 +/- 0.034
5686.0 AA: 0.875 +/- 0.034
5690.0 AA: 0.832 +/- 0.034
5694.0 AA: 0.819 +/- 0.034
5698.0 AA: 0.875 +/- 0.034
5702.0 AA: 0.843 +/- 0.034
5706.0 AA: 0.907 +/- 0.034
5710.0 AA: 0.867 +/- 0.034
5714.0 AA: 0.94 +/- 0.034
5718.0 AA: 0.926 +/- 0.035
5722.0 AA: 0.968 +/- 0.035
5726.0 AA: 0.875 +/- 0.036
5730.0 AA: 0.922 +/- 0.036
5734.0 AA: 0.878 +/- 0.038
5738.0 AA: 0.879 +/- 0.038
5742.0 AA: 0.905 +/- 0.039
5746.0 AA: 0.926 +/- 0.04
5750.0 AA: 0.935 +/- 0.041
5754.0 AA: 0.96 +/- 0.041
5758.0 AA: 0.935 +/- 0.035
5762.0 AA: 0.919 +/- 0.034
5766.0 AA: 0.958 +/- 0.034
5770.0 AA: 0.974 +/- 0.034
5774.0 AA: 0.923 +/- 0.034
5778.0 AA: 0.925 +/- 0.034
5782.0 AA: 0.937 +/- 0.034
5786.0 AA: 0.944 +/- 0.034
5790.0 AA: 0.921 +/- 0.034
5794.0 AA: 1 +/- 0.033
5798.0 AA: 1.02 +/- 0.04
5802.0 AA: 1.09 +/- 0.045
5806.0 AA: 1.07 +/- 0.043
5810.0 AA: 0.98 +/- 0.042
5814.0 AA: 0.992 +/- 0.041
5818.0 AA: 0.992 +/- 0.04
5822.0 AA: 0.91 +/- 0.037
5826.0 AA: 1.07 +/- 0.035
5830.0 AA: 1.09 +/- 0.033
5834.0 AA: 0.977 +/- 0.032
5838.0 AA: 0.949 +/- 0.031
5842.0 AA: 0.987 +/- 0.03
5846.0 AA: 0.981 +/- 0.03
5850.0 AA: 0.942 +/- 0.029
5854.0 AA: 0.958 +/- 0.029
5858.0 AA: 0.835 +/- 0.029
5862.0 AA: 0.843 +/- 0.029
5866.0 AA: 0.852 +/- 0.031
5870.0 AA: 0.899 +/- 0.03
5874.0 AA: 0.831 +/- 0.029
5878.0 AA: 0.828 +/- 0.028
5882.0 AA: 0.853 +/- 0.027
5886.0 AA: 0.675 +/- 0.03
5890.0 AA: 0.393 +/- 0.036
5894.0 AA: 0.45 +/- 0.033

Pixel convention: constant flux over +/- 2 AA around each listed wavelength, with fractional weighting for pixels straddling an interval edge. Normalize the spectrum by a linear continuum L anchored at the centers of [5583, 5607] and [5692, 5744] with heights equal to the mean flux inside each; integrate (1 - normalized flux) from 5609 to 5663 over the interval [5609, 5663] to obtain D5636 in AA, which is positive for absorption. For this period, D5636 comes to -3.3 AA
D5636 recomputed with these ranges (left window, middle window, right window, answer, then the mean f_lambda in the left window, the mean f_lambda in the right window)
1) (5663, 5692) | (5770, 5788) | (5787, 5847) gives 0.6 AA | 0.881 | 1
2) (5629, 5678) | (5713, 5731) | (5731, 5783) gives -0.4 AA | 0.867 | 0.927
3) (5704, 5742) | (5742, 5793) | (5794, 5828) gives 1.2 AA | 0.907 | 1.01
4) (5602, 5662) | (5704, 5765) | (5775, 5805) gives 0.7 AA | 0.836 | 0.978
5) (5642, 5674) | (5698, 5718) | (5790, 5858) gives 0.3 AA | 0.868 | 0.993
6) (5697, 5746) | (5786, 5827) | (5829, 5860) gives -2.5 AA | 0.9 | 0.961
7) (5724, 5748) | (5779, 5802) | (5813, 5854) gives -0.6 AA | 0.897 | 0.987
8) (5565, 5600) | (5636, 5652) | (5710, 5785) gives -0.6 AA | 0.791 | 0.926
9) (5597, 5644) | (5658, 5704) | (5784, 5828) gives 0.5 AA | 0.817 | 0.999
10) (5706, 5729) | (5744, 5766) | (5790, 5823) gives 0.4 AA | 0.915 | 1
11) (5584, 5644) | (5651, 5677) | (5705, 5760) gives -0.5 AA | 0.798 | 0.916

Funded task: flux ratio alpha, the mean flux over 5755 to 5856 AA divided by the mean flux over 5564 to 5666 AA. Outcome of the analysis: 1.19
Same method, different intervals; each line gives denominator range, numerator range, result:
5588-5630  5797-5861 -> 1.27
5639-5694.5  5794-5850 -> 1.16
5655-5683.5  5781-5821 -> 1.14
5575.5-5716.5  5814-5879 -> 1.12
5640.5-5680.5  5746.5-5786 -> 1.08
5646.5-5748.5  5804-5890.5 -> 1.03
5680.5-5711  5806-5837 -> 1.17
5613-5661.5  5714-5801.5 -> 1.12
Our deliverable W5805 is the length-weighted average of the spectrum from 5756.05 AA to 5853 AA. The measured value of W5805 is 0.978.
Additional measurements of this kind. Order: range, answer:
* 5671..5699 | 0.866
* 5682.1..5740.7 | 0.886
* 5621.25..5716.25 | 0.864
